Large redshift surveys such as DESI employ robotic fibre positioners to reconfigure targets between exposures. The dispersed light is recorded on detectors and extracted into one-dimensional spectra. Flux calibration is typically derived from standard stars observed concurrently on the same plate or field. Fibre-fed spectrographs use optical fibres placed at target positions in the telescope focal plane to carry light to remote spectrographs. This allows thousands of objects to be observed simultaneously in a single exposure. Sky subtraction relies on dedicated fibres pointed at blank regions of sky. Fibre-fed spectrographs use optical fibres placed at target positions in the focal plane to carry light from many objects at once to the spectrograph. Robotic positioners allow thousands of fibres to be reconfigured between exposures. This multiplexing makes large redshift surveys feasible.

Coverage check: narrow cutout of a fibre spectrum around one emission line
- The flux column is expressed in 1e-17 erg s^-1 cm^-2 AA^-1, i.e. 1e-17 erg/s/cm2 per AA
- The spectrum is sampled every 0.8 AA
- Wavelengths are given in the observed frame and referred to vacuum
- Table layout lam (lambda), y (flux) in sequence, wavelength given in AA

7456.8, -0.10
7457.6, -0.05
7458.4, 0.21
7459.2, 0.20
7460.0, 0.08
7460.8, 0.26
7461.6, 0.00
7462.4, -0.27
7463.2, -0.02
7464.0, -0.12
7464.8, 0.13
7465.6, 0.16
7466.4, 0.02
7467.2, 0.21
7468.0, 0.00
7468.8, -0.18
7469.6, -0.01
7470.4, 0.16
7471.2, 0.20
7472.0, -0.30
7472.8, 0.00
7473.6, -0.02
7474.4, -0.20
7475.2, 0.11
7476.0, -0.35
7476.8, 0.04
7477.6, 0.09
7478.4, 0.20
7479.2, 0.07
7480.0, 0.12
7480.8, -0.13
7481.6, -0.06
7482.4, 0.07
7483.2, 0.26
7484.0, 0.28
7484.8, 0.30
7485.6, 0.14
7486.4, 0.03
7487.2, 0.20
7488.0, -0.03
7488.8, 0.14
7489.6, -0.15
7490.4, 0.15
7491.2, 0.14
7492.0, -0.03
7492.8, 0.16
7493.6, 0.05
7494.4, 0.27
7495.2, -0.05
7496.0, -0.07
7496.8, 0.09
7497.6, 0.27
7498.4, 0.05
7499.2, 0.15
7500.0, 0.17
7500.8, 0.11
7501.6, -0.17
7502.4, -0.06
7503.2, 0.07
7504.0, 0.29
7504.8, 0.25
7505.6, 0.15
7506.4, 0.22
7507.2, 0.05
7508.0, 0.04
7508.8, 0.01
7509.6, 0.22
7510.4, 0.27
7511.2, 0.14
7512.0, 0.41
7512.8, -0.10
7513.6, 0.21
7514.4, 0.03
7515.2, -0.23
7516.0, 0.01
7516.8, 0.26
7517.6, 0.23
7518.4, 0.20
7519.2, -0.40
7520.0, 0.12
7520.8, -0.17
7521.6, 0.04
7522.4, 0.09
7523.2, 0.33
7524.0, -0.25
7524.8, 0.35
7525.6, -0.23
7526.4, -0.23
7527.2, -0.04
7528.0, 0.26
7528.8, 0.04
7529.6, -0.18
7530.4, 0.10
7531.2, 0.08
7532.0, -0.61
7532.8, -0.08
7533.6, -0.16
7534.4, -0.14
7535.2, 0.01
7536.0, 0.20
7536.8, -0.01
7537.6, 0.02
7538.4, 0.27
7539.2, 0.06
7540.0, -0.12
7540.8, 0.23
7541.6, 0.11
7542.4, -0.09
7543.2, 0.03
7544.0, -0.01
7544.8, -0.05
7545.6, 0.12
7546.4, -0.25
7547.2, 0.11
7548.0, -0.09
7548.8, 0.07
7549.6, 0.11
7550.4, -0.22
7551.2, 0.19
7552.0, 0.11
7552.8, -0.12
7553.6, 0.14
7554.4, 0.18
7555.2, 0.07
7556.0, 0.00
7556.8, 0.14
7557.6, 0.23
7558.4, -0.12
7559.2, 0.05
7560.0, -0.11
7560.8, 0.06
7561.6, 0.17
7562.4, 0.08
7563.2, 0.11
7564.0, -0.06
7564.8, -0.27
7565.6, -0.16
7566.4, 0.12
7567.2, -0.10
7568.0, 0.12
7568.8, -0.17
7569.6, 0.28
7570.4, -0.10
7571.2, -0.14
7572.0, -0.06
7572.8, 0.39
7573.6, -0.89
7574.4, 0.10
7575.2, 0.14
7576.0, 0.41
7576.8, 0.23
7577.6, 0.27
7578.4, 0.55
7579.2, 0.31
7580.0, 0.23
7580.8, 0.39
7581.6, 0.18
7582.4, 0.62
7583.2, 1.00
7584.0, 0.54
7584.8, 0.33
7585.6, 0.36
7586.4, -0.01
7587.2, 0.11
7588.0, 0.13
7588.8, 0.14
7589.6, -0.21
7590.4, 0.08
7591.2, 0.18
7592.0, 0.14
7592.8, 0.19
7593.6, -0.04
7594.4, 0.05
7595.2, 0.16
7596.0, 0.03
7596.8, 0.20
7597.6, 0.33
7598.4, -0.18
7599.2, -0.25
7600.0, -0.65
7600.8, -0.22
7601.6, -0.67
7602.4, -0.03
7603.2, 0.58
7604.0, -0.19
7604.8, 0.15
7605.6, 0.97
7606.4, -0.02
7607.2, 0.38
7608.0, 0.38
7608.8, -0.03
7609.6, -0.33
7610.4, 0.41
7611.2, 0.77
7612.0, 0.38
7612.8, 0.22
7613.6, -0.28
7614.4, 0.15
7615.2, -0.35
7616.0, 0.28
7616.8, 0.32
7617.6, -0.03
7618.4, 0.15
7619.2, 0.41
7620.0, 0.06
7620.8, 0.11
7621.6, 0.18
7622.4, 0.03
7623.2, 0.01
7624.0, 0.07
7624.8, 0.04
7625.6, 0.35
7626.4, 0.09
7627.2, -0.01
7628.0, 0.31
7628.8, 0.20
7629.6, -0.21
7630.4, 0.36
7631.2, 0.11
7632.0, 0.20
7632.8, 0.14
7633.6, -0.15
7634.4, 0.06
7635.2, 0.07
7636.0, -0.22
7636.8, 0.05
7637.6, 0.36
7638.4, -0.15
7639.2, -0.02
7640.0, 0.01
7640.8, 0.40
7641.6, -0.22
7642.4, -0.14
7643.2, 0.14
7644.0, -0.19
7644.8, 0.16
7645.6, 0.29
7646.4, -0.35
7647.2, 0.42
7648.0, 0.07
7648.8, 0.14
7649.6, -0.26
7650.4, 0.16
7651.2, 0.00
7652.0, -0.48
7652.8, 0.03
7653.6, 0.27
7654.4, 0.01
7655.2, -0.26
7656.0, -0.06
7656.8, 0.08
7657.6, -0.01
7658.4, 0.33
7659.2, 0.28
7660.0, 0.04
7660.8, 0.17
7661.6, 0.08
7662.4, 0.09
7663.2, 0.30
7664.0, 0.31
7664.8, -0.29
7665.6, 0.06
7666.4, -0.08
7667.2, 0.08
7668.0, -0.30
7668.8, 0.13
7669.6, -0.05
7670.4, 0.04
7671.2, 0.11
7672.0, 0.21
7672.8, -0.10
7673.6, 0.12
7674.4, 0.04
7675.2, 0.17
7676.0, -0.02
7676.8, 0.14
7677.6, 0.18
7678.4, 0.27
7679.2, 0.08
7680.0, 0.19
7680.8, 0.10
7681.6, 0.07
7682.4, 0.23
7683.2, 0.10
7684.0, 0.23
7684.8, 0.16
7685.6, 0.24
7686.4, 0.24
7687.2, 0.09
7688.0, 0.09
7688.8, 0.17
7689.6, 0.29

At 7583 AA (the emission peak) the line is [O II]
